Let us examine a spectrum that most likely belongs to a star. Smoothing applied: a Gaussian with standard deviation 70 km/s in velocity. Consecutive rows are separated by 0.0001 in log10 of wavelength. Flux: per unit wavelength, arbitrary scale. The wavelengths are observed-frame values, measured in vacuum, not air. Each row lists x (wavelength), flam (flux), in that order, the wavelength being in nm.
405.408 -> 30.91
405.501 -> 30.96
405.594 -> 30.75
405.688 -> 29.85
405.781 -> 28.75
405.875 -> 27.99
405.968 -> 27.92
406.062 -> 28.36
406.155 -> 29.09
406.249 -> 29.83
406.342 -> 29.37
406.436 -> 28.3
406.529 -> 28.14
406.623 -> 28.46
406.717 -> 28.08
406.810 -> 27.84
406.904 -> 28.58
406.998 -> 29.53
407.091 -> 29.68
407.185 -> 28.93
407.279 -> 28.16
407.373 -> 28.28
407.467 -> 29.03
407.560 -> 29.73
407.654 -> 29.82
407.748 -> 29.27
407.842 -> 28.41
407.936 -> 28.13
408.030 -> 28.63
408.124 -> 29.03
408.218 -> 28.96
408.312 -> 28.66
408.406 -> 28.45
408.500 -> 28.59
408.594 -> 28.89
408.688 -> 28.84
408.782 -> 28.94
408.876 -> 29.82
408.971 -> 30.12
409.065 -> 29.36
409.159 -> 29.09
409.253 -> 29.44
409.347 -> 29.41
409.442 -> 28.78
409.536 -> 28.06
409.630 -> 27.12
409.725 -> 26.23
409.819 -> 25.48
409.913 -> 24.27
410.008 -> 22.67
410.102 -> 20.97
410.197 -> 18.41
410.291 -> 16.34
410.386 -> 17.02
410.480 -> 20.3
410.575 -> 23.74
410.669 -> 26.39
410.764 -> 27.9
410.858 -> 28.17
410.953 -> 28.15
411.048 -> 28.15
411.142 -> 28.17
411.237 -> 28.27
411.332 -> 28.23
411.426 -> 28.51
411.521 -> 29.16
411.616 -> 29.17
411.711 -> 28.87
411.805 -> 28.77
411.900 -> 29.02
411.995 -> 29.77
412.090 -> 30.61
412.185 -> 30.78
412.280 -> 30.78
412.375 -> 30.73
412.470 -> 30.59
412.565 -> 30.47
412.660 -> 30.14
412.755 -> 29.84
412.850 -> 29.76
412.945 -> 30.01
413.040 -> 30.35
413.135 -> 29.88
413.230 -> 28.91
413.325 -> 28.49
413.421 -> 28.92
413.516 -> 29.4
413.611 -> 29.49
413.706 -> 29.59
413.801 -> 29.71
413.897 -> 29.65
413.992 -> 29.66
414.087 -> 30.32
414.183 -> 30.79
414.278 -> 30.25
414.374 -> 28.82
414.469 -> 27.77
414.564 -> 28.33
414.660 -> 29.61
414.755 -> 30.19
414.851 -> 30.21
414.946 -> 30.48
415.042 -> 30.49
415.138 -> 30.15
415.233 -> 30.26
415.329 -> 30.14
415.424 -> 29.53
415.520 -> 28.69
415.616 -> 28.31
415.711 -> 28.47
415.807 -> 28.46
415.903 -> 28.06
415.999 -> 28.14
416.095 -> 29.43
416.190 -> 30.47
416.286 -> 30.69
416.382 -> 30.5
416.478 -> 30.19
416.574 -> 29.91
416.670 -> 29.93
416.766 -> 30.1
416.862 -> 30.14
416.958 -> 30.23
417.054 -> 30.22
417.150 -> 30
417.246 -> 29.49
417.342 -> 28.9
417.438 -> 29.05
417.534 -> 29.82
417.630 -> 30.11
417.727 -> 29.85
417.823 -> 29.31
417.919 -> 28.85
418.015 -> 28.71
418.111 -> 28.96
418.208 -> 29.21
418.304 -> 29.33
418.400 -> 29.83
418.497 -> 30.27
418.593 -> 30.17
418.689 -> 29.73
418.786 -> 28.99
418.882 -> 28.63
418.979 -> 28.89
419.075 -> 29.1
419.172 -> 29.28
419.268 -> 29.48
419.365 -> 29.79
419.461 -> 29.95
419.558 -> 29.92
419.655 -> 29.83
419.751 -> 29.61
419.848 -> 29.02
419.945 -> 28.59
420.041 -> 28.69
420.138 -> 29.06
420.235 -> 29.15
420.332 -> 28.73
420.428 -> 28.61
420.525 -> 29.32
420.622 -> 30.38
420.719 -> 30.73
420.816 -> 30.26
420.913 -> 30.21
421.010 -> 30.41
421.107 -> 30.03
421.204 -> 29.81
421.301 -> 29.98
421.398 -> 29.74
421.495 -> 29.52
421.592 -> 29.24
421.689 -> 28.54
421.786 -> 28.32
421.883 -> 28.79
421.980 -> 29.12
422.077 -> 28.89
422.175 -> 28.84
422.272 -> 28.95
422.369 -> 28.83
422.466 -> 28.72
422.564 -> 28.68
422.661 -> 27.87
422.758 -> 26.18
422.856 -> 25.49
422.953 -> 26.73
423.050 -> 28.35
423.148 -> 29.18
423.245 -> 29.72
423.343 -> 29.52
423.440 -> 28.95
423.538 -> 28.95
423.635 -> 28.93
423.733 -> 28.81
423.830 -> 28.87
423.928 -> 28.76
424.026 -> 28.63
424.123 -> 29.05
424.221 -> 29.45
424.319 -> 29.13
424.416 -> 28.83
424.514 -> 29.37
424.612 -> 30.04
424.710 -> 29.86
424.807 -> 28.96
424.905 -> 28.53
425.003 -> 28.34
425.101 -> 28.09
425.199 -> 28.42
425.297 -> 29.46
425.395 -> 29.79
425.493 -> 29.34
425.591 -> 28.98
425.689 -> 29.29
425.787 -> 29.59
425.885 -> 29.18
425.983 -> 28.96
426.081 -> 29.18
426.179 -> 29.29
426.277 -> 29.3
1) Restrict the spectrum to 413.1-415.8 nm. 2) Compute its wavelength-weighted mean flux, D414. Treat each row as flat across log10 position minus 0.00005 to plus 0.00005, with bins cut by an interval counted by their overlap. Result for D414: 29.5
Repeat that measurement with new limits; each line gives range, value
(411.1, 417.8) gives 29.6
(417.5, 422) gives 29.4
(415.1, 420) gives 29.5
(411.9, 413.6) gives 29.9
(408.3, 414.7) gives 28.1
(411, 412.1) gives 28.8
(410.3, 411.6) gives 26.1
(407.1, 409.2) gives 29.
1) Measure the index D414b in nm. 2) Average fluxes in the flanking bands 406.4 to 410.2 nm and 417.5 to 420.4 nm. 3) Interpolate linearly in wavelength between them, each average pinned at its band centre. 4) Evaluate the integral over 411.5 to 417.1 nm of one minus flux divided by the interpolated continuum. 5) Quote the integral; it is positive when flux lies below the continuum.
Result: -0.18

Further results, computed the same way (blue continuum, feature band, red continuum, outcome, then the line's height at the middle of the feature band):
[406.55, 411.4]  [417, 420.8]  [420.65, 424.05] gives -0.12 nm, 28.5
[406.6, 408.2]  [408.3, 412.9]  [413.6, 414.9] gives 0.26 nm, 29.2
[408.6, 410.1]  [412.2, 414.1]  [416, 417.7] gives -0.07 nm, 28.8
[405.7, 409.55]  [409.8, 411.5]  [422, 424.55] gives 0.25 nm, 28.8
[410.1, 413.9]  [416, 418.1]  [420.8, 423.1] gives -0.10 nm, 28.4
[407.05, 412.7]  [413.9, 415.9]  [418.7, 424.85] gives -0.08 nm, 28.3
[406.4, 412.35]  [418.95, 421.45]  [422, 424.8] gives -0.10 nm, 28.5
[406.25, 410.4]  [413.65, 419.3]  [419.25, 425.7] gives -0.22 nm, 28.4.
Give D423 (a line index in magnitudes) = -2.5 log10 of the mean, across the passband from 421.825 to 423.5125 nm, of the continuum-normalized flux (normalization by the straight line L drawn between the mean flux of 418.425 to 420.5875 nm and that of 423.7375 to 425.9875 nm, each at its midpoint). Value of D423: 0.03 mag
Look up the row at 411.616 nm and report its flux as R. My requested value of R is 29.17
